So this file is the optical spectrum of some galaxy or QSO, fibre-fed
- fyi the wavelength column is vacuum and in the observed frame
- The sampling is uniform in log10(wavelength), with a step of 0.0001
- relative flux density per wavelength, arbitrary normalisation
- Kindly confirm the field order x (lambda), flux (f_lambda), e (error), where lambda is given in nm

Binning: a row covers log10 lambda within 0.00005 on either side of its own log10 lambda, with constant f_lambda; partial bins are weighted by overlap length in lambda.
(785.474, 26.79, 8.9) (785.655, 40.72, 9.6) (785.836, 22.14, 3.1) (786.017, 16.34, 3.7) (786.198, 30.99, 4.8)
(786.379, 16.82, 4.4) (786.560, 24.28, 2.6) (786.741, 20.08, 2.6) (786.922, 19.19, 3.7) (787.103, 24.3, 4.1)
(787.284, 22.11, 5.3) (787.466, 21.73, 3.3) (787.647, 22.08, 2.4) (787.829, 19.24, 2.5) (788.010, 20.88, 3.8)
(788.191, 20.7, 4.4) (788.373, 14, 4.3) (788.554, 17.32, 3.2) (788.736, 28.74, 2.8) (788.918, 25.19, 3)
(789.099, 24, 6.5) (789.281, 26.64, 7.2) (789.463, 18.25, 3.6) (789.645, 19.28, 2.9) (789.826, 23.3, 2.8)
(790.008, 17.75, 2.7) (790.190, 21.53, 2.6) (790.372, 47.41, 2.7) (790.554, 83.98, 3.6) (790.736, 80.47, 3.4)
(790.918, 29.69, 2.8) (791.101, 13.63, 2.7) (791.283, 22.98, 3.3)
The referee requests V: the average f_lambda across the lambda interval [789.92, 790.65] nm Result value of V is 43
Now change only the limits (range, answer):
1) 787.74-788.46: 18.7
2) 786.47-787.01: 21.2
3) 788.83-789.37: 25.3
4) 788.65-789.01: 26.9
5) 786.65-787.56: 21.5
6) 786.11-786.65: 24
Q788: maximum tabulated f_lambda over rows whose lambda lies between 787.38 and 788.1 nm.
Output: 22.08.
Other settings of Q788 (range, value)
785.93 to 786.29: 30.99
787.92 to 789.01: 28.74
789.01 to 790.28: 26.64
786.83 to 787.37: 24.3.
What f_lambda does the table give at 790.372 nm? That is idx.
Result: 47.41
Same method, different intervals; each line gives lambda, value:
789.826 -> 23.3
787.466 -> 21.73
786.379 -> 16.82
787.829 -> 19.24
